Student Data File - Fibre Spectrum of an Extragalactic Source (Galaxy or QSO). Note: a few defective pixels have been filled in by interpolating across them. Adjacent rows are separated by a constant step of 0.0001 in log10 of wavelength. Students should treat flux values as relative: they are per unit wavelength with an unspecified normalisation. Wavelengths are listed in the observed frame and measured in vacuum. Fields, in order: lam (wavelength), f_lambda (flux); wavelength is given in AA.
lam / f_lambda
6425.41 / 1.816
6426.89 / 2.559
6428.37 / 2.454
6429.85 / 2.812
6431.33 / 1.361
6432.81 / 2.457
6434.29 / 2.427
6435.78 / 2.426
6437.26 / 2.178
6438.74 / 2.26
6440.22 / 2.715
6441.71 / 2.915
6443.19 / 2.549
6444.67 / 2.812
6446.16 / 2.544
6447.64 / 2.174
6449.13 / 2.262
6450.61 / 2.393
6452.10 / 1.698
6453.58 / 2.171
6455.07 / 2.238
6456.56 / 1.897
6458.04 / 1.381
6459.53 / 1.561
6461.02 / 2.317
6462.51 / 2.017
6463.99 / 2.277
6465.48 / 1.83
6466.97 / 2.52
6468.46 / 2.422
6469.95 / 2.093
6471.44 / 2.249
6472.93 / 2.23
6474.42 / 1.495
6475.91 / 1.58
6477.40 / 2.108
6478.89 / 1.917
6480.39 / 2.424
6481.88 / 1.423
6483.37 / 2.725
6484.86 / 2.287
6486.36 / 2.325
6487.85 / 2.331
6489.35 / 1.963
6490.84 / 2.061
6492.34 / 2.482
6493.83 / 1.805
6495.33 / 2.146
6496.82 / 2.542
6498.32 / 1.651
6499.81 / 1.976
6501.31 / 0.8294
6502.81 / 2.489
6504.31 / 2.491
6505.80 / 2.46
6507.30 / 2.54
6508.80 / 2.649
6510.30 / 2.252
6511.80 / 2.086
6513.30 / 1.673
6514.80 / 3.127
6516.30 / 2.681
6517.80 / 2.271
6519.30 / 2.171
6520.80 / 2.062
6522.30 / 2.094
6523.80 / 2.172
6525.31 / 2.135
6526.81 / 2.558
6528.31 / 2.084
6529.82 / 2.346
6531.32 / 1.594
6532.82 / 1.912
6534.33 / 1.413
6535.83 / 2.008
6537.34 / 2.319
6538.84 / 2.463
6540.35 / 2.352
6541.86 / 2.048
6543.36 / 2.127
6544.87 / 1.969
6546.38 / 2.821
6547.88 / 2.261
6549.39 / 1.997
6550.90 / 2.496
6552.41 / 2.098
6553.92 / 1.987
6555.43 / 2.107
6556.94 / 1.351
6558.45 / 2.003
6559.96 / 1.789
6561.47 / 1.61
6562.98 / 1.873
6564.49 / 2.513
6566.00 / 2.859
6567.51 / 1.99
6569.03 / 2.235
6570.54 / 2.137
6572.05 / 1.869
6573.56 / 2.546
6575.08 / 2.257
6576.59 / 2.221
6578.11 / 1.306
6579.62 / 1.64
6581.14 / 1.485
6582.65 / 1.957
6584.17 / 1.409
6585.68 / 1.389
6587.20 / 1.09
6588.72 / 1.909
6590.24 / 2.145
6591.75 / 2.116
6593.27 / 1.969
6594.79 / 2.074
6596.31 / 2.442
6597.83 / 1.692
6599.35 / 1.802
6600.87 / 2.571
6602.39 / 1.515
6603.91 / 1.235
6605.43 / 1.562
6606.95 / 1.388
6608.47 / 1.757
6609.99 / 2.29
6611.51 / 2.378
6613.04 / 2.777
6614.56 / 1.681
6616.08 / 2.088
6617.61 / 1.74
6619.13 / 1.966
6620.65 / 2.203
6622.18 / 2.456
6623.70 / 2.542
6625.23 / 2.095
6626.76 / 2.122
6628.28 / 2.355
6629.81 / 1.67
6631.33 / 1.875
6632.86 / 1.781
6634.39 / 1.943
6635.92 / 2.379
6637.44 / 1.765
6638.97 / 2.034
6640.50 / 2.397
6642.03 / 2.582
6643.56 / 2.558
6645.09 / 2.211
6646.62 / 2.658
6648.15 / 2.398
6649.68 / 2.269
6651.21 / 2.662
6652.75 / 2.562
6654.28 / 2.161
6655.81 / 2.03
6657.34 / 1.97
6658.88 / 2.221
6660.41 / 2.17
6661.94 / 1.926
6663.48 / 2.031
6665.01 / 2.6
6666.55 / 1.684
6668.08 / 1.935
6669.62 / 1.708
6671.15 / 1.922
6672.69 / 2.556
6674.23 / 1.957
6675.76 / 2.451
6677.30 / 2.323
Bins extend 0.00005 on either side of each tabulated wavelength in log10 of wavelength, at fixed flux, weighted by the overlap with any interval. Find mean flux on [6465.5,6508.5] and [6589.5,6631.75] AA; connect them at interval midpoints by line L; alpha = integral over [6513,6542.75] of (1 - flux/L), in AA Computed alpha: -1.3 AA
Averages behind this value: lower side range 2.13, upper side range 2.02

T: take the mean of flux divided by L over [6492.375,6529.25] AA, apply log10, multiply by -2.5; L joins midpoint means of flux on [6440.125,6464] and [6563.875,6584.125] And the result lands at -0.04 mag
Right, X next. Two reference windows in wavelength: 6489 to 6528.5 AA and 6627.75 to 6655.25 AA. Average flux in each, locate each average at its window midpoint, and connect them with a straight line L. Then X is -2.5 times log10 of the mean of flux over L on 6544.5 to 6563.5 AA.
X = 0.09 mag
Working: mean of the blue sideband 2.21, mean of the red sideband 2.23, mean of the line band 2.03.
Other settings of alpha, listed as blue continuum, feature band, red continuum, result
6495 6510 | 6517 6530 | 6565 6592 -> -0.6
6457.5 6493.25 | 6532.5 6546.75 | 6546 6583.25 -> -0.5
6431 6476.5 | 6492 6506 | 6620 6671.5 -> 0.8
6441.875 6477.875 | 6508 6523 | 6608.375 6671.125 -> -1.2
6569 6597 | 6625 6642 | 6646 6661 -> 1.0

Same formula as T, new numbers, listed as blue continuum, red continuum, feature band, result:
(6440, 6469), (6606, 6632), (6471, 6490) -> 0.062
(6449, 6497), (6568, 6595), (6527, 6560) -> -0.073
